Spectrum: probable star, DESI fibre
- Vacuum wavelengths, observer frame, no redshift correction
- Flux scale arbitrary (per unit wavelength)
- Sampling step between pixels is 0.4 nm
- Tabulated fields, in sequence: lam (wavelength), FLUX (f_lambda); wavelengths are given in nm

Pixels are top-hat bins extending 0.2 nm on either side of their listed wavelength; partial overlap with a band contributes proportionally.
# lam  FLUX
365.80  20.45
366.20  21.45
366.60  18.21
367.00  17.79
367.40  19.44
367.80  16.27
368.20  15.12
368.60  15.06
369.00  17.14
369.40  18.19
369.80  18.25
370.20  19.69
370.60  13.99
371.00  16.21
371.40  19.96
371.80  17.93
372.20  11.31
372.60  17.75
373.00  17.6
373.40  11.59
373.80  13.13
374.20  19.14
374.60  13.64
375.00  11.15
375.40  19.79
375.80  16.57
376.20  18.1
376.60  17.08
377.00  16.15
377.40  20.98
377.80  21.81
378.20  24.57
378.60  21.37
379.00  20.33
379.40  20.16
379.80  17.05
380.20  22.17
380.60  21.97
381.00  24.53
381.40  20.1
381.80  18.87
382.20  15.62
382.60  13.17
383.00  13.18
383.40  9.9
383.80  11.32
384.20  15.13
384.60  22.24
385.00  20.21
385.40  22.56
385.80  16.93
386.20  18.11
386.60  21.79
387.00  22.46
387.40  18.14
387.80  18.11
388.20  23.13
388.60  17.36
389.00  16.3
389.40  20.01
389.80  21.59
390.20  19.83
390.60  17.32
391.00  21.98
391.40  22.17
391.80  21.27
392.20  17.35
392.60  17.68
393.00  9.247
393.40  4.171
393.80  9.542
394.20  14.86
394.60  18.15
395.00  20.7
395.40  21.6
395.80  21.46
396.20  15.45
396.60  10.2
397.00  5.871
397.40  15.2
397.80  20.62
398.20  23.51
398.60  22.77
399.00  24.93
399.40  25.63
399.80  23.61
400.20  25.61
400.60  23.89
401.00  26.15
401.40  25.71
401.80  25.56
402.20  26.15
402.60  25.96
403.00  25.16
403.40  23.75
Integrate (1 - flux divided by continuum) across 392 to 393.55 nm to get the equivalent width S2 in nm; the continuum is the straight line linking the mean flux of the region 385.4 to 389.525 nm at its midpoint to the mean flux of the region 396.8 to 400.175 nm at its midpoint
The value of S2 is 0.59 nm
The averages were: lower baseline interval 19.4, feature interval 12.4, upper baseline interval 20.5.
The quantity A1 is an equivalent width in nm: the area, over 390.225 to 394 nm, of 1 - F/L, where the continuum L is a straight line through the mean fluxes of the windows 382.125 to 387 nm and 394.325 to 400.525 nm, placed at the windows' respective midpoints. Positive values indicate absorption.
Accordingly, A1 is 0.54 nm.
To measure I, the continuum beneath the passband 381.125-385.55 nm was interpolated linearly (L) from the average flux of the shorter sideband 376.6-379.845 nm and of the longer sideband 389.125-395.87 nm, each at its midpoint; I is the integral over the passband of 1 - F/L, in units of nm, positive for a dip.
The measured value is 0.60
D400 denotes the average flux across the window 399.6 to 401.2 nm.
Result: 24.8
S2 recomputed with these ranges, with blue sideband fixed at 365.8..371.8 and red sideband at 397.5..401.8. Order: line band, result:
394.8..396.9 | 0.54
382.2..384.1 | 0.76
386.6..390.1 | 0.32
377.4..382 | -0.28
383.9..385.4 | 0.14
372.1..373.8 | 0.37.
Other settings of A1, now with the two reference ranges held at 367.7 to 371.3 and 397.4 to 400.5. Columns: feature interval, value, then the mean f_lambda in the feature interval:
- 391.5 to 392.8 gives 0.163 nm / 19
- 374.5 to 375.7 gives 0.194 nm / 15.1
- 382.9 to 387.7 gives 0.597 nm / 17.8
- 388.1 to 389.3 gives 0.133 nm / 18.7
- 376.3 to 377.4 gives 0.050 nm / 17.5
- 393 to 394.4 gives 0.800 nm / 9.48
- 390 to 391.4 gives 0.090 nm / 20.1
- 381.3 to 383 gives 0.280 nm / 16.3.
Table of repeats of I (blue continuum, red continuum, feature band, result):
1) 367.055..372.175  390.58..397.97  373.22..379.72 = -0.42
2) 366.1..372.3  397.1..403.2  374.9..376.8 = 0.19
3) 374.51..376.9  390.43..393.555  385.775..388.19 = -0.48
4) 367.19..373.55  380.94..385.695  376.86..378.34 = -0.36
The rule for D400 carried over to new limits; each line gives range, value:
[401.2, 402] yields 25.6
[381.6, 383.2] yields 15.2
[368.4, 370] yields 17.2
